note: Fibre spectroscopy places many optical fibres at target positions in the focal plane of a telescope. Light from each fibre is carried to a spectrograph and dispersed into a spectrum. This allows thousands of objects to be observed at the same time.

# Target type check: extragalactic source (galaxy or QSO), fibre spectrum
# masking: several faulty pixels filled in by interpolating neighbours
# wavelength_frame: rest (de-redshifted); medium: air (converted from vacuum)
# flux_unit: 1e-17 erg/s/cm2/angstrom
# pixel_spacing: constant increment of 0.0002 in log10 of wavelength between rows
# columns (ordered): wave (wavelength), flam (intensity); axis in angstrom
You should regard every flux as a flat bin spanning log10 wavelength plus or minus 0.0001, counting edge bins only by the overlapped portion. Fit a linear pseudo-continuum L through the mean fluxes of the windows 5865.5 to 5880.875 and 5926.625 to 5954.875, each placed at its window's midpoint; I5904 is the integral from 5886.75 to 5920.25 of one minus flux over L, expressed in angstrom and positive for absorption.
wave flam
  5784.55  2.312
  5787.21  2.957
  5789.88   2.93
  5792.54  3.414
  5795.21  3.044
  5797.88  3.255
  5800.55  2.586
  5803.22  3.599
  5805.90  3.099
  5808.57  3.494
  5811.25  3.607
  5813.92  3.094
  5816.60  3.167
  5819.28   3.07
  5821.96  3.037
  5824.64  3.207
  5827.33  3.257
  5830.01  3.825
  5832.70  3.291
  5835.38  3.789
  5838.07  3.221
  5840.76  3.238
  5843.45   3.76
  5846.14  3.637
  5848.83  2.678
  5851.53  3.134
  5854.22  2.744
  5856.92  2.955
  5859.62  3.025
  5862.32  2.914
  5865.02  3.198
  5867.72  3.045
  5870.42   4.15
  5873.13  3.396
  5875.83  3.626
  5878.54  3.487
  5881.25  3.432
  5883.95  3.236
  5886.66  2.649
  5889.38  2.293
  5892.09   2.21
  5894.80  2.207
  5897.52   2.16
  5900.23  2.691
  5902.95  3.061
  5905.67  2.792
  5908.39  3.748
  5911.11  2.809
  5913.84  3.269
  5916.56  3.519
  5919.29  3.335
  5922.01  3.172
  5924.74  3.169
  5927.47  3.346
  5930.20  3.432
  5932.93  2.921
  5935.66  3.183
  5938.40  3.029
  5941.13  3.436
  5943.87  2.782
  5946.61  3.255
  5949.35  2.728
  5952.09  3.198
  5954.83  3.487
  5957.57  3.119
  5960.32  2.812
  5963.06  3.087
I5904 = 5.1 angstrom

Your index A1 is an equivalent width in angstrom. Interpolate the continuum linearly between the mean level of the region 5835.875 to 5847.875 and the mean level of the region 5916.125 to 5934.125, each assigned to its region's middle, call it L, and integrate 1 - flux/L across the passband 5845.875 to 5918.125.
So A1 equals 7.2 angstrom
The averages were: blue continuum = 3.46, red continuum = 3.26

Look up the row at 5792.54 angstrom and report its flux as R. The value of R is 3.414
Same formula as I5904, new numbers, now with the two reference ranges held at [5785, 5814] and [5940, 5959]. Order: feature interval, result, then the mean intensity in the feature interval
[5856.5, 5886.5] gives -1.4 angstrom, 3.3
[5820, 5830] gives -0.3 angstrom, 3.25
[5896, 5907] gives 1.7 angstrom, 2.67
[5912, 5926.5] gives -0.6 angstrom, 3.28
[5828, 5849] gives -2.0 angstrom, 3.47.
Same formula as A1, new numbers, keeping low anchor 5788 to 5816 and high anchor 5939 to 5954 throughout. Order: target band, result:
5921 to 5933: -0.51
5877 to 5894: 1.47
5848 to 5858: 0.88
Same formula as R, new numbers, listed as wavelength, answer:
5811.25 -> 3.607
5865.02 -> 3.198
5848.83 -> 2.678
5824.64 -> 3.207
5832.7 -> 3.291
